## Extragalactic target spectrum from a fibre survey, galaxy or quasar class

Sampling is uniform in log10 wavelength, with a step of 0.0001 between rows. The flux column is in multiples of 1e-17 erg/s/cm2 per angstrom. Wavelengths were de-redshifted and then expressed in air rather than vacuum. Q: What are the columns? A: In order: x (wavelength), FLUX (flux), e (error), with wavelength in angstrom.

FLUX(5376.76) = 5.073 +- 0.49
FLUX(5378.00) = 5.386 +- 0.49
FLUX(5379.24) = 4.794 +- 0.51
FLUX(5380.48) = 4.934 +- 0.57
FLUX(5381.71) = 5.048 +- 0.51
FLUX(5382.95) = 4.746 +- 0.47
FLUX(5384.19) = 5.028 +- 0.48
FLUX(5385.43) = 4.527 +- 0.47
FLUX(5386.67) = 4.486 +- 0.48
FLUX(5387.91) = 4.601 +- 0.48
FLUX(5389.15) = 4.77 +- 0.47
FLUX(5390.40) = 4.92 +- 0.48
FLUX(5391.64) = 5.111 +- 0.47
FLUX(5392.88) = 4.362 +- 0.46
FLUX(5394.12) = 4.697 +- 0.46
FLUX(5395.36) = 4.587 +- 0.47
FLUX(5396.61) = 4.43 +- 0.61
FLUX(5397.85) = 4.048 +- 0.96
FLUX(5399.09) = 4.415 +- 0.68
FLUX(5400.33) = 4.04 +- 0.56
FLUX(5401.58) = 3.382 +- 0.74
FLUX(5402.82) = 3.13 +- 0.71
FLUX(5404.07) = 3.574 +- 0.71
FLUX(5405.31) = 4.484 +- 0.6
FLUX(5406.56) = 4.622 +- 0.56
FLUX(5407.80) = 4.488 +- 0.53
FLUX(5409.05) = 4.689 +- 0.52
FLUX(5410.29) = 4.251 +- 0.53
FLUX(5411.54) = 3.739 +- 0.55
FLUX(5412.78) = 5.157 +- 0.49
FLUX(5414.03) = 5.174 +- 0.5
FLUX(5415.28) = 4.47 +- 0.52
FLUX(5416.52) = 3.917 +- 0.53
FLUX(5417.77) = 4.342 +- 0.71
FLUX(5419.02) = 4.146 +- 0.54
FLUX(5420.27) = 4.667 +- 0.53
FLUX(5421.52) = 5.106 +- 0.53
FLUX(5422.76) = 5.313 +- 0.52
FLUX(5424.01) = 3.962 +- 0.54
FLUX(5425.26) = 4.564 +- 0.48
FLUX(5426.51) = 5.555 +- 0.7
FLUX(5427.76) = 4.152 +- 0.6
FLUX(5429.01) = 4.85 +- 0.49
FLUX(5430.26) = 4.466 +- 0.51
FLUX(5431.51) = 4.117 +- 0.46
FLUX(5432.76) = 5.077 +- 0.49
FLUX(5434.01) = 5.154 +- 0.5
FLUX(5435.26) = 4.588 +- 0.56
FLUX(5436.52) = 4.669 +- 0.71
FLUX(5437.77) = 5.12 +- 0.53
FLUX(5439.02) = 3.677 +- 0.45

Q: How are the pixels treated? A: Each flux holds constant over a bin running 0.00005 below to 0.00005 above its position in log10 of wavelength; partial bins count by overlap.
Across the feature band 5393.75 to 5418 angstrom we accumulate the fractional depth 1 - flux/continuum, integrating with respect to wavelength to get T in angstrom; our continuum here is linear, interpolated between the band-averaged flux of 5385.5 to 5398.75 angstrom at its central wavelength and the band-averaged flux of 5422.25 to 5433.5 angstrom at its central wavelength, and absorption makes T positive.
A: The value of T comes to 1.8 angstrom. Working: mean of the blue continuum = 4.59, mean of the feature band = 4.28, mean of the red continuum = 4.67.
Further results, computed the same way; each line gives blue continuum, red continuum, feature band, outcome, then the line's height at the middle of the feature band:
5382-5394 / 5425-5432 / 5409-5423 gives 0.3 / 4.66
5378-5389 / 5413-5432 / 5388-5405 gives 1.7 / 4.74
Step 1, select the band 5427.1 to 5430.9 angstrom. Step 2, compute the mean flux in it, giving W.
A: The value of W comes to 4.5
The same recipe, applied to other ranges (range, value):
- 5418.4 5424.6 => 4.65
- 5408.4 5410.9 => 4.47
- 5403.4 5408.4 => 4.28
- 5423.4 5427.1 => 4.69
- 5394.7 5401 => 4.3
